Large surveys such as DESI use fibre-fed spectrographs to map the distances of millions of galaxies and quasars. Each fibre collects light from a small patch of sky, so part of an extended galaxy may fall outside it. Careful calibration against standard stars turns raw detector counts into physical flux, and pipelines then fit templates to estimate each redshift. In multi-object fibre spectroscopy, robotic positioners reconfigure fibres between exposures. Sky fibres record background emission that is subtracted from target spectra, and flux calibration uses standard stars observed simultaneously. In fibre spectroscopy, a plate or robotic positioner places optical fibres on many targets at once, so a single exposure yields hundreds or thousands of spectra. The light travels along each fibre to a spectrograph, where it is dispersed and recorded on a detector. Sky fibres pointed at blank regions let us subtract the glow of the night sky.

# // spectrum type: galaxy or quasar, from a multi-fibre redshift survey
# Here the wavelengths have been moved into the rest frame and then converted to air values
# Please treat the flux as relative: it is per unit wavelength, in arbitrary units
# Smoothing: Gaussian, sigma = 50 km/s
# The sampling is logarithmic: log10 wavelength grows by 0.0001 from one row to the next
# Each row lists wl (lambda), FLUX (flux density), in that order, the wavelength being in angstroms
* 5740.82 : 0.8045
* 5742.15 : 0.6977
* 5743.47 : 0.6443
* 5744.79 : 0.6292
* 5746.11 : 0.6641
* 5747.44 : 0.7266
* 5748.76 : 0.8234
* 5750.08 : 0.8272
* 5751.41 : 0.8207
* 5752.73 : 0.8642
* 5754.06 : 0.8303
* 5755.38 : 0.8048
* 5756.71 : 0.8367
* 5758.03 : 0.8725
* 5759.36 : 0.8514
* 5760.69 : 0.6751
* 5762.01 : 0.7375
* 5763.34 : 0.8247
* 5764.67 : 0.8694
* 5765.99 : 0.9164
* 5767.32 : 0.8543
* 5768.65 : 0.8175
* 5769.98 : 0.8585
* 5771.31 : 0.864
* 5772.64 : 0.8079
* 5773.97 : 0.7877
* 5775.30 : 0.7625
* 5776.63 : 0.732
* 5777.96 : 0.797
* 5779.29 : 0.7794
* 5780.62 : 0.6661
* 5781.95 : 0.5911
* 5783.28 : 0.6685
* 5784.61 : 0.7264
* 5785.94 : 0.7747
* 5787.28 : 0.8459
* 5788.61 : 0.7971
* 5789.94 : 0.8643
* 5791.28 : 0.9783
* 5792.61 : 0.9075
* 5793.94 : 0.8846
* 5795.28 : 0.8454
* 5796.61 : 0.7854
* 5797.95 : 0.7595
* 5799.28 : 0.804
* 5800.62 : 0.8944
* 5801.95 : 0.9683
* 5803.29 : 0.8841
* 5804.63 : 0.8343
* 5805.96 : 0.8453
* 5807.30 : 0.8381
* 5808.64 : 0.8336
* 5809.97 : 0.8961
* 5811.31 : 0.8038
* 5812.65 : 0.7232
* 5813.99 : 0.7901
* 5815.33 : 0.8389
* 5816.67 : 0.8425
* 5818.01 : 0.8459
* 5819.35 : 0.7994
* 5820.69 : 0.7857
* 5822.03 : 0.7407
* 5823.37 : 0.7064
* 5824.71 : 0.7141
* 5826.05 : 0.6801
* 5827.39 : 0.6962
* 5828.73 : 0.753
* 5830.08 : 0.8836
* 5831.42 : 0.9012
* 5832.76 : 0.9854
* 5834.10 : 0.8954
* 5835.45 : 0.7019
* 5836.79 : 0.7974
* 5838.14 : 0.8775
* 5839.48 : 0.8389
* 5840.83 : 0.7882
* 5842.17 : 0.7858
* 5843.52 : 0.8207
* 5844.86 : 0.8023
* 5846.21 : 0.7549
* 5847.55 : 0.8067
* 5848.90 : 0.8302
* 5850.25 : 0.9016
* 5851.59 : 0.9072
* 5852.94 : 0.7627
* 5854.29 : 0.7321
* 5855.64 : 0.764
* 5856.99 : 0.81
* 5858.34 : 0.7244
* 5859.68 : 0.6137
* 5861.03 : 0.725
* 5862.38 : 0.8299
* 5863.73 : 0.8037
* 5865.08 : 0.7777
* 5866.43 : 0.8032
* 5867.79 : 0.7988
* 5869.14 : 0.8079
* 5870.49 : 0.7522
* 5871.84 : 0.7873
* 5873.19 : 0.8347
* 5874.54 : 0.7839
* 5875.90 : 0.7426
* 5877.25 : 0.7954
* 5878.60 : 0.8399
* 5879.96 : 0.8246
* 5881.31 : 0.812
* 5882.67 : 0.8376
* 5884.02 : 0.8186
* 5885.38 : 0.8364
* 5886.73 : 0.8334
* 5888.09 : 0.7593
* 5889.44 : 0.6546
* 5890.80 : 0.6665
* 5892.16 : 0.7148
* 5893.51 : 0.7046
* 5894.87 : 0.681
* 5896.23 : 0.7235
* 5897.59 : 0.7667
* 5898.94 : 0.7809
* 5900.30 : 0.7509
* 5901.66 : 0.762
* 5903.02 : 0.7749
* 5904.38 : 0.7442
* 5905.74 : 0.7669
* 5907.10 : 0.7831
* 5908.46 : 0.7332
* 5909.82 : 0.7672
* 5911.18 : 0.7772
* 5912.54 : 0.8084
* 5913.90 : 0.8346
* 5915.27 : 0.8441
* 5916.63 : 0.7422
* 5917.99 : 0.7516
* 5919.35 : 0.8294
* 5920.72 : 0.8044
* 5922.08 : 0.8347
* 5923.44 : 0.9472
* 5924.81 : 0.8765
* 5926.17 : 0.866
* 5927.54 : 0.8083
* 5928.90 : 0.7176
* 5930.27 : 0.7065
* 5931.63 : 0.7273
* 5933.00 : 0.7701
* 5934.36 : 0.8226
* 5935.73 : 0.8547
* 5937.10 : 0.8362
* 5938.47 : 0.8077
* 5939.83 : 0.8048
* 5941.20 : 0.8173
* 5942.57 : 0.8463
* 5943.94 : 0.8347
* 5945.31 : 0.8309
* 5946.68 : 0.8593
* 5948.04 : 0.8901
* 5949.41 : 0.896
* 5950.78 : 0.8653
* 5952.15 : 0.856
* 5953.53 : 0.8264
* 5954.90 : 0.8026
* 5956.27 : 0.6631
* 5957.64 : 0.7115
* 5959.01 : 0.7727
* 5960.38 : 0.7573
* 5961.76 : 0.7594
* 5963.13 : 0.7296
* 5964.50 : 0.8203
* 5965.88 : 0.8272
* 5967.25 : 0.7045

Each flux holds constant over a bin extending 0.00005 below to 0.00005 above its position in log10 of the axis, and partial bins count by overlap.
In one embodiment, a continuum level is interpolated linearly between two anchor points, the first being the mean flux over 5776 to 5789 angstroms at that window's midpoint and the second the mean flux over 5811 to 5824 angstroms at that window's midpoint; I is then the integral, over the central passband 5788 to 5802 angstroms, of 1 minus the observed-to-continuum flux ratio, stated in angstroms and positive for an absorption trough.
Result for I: -1.9 angstroms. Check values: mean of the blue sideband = 0.737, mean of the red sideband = 0.787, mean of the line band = 0.858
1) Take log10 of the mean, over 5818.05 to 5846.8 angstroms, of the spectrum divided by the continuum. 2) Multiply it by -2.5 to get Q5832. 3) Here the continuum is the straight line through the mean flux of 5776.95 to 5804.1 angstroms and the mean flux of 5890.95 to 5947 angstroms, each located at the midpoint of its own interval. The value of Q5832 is 0.01 mag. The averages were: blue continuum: 0.81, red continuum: 0.789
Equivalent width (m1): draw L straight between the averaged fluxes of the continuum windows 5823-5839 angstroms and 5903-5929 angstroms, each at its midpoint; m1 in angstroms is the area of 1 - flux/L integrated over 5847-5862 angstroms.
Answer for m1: 0.4 angstroms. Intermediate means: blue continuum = 0.802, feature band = 0.78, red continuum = 0.803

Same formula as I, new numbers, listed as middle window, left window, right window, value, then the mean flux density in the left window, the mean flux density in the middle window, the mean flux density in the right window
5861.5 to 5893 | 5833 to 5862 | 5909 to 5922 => 0.4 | 0.796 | 0.787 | 0.797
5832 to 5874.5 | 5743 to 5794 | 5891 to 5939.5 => -0.7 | 0.794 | 0.801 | 0.783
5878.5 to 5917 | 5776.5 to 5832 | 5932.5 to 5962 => 1.9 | 0.803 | 0.77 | 0.814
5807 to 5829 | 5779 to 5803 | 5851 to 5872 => 0.4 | 0.81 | 0.781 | 0.774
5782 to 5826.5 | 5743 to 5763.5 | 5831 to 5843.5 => 0.1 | 0.777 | 0.813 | 0.839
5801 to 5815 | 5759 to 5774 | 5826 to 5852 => -0.3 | 0.823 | 0.843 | 0.823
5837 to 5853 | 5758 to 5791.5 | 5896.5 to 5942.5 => -0.6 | 0.793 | 0.825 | 0.795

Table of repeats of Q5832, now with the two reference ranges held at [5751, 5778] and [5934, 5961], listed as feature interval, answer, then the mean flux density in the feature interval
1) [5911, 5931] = 0.01 mag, 0.811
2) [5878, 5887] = -0.01 mag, 0.828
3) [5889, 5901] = 0.14 mag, 0.717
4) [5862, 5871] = 0.03 mag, 0.795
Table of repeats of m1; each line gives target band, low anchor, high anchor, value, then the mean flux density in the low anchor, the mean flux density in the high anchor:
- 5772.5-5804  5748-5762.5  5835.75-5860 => 0.11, 0.814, 0.797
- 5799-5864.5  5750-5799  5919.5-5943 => 0.22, 0.807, 0.814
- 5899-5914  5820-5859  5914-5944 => 0.69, 0.798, 0.811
